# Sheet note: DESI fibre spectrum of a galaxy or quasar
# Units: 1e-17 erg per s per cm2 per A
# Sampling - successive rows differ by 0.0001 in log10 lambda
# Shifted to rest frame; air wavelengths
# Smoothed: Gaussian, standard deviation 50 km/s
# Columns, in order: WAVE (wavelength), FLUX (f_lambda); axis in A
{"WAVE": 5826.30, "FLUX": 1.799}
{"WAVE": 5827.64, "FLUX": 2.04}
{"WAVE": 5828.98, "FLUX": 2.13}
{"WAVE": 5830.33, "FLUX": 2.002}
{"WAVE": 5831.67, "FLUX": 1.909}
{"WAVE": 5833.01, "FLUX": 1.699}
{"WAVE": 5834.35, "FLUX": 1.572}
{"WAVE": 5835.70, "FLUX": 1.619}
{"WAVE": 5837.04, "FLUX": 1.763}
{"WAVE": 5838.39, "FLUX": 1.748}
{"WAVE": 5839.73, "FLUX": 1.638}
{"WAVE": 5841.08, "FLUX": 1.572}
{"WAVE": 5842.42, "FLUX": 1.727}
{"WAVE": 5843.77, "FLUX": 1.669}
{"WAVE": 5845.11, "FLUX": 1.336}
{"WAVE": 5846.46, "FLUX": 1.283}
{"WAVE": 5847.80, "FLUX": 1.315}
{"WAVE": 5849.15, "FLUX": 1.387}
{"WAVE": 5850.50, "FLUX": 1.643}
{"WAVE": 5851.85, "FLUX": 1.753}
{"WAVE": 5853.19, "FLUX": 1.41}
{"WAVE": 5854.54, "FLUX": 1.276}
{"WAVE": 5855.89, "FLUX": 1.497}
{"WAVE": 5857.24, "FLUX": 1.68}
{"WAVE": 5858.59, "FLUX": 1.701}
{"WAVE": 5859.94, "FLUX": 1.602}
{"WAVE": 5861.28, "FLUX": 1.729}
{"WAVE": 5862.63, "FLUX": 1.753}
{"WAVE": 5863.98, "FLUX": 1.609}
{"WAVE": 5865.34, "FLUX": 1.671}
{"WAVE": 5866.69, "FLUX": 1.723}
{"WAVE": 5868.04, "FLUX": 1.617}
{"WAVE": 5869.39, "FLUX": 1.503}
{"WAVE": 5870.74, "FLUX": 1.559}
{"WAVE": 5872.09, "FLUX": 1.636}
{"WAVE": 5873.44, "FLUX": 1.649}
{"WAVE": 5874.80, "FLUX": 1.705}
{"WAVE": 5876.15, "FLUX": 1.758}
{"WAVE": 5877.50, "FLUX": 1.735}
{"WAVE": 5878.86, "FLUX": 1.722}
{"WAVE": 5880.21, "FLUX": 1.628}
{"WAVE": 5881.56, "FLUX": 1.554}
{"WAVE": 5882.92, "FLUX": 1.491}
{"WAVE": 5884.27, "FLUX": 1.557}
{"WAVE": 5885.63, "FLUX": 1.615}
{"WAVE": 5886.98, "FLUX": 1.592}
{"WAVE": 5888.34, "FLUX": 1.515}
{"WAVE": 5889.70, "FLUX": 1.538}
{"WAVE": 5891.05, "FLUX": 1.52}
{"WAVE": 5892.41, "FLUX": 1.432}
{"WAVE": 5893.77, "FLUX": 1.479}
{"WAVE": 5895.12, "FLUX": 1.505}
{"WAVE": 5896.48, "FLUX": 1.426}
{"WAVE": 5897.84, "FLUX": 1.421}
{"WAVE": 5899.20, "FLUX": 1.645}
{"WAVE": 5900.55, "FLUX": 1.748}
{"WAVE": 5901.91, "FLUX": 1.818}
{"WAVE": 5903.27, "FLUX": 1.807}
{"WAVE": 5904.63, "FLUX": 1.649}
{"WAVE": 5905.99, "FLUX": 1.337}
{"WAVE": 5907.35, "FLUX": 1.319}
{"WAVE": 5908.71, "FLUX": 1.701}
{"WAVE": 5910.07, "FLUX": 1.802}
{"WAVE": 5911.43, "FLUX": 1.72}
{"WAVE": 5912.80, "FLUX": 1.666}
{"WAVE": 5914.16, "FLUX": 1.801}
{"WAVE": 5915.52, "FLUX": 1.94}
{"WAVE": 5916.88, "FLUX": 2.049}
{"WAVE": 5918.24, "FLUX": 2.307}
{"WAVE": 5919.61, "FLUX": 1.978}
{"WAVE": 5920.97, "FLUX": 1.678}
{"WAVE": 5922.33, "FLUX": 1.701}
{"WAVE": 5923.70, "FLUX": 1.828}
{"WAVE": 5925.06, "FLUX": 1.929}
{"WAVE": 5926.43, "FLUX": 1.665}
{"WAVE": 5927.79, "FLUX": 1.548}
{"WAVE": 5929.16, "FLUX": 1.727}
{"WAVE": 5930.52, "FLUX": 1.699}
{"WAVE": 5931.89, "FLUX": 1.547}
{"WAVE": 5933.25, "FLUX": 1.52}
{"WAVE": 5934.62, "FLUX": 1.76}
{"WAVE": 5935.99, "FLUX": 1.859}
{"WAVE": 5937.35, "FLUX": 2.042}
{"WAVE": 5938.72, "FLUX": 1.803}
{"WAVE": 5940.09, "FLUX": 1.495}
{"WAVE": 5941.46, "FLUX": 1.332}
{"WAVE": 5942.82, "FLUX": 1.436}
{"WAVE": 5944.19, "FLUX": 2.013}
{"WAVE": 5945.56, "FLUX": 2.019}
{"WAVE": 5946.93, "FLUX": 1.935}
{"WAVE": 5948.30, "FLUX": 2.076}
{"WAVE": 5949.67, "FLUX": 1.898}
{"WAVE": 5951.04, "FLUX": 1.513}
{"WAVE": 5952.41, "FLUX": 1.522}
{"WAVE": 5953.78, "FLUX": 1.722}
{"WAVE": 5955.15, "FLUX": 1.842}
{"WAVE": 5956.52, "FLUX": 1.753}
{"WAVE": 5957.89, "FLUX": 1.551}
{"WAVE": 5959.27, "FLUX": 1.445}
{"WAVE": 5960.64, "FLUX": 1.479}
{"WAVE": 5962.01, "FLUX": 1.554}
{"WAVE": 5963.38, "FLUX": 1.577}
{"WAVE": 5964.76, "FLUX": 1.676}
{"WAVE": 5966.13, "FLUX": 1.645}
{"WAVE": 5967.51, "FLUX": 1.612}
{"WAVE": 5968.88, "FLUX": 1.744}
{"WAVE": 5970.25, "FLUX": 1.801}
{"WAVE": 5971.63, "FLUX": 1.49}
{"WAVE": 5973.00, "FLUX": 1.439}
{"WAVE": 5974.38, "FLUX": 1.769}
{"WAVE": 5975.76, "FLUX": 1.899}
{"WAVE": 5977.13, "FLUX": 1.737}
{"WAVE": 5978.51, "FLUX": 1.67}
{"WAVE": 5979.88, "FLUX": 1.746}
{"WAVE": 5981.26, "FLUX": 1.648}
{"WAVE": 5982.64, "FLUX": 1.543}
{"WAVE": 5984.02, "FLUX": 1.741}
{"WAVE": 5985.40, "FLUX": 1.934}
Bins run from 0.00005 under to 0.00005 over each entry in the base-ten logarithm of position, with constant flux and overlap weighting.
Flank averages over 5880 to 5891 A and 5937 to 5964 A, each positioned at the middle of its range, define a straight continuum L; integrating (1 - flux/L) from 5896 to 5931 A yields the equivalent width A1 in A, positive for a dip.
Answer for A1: -2.4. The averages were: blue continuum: 1.56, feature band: 1.73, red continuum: 1.7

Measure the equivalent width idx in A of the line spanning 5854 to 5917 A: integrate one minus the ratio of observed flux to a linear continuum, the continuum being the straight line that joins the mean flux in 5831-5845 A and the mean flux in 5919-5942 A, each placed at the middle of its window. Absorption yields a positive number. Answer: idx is 2.74 A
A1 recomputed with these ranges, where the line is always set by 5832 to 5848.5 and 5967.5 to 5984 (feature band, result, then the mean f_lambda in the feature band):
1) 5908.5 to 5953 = -3.40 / 1.77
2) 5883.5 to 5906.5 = 0.81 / 1.57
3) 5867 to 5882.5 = -0.31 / 1.64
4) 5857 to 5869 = -0.53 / 1.67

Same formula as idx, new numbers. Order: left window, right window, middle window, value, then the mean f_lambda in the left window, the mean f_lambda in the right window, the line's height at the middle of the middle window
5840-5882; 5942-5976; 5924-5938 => -0.57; 1.59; 1.69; 1.66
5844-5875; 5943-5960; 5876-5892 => 0.24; 1.57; 1.76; 1.62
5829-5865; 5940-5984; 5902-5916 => -0.21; 1.62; 1.68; 1.65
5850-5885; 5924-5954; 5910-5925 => -1.48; 1.62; 1.73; 1.7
